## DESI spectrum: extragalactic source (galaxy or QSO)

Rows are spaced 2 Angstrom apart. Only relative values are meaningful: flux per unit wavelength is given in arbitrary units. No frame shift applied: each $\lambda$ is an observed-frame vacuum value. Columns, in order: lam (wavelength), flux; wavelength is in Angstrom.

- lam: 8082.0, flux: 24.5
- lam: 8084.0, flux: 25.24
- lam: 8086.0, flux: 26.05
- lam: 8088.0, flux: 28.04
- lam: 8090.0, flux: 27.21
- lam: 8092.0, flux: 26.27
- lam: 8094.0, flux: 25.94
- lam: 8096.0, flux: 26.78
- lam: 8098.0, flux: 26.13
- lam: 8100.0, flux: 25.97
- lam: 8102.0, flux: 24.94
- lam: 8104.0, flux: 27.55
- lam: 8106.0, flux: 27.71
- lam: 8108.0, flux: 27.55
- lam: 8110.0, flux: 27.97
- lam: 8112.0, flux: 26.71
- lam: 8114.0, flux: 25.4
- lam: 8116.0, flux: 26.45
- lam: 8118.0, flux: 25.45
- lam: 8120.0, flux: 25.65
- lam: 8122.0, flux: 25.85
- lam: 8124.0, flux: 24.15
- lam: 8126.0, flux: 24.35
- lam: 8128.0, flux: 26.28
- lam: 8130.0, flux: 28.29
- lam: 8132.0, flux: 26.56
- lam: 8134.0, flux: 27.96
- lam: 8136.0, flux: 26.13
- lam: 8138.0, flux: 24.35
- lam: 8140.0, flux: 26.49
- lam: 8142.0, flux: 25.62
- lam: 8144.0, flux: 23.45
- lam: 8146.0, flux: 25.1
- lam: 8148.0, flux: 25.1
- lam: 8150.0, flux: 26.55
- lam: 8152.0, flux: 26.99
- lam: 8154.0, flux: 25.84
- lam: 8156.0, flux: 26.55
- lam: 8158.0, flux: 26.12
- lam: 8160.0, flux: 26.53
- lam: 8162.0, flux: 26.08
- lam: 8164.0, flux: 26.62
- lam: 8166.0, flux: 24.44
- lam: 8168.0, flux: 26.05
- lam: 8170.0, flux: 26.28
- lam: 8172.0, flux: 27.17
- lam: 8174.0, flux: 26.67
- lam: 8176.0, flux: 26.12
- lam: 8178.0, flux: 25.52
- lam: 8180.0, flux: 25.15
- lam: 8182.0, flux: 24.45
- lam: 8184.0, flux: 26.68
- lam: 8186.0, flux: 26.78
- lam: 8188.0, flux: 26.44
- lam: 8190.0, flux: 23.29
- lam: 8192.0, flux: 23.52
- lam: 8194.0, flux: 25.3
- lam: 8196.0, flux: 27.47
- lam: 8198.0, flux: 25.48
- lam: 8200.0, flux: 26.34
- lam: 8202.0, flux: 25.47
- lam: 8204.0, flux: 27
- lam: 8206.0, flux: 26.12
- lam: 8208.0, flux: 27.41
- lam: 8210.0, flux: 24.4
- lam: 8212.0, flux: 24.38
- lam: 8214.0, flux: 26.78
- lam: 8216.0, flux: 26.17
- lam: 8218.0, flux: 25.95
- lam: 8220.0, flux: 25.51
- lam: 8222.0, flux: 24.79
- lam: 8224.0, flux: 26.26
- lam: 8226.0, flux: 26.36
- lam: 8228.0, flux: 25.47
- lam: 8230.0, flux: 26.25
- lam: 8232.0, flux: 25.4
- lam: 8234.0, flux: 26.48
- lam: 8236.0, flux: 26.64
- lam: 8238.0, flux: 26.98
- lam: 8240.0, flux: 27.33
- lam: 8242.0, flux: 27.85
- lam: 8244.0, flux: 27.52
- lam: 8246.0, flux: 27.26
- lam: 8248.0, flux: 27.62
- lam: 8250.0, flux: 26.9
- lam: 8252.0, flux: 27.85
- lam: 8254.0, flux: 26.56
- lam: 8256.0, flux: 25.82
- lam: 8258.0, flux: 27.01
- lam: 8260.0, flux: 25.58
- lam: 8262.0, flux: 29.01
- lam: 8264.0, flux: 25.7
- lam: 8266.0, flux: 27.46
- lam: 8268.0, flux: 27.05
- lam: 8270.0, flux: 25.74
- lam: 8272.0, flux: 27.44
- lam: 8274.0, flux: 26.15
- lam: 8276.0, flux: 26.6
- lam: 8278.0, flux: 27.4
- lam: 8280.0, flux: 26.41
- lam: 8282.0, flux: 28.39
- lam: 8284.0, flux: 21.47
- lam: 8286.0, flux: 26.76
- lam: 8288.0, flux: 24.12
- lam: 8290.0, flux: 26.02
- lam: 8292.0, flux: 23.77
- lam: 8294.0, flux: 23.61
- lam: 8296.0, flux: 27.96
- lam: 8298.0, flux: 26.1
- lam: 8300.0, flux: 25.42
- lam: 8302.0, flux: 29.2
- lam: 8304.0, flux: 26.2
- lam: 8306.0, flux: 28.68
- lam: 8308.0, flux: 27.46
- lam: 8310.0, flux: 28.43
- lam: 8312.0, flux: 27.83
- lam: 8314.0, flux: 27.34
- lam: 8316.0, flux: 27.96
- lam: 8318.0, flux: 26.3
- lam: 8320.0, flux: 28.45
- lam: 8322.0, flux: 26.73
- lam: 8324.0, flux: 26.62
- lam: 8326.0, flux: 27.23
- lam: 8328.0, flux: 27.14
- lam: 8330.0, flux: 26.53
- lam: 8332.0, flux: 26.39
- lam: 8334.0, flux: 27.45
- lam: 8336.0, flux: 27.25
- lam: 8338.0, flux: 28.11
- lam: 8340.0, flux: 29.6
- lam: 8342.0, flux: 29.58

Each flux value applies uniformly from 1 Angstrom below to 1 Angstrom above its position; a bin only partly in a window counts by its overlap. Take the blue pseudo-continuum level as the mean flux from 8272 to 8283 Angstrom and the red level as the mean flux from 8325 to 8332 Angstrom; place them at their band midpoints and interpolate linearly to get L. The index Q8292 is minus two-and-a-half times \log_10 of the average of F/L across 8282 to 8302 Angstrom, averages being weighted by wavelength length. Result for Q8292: 0.07 mag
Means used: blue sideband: 27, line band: 25.4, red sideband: 26.9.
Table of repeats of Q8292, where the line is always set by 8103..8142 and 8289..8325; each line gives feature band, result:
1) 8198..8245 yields 0.02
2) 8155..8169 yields 0.02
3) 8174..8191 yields 0.04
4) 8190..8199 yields 0.06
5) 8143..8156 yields 0.03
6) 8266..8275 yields 0.00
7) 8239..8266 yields -0.01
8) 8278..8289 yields 0.05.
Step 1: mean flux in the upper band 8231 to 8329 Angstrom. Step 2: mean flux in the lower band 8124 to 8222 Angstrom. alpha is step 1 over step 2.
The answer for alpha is 1.03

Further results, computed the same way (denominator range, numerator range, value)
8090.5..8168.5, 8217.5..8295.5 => 1.01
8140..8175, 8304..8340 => 1.06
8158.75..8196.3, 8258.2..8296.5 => 1.01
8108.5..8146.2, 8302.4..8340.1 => 1.06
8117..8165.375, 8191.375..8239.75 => 1.00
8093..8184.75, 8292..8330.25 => 1.04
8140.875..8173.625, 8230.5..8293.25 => 1.02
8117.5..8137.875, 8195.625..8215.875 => 1.00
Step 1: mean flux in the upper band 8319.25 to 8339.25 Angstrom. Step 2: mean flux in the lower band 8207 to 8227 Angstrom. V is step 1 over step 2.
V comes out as 1.1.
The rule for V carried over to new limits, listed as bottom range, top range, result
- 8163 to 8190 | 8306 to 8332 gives 1.05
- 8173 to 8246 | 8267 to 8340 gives 1.03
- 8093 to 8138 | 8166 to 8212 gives 0.98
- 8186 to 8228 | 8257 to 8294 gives 1.02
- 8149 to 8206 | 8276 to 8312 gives 1.02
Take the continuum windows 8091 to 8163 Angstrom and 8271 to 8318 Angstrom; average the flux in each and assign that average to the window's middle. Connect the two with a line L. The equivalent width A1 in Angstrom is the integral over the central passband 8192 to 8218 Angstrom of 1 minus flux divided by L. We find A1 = 0.4 Angstrom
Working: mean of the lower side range 26.1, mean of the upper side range 26.5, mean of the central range 25.9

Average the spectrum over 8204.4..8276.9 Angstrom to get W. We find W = 26.5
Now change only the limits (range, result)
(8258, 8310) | 26.4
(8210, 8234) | 25.7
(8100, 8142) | 26.3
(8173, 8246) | 26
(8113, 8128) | 25.4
